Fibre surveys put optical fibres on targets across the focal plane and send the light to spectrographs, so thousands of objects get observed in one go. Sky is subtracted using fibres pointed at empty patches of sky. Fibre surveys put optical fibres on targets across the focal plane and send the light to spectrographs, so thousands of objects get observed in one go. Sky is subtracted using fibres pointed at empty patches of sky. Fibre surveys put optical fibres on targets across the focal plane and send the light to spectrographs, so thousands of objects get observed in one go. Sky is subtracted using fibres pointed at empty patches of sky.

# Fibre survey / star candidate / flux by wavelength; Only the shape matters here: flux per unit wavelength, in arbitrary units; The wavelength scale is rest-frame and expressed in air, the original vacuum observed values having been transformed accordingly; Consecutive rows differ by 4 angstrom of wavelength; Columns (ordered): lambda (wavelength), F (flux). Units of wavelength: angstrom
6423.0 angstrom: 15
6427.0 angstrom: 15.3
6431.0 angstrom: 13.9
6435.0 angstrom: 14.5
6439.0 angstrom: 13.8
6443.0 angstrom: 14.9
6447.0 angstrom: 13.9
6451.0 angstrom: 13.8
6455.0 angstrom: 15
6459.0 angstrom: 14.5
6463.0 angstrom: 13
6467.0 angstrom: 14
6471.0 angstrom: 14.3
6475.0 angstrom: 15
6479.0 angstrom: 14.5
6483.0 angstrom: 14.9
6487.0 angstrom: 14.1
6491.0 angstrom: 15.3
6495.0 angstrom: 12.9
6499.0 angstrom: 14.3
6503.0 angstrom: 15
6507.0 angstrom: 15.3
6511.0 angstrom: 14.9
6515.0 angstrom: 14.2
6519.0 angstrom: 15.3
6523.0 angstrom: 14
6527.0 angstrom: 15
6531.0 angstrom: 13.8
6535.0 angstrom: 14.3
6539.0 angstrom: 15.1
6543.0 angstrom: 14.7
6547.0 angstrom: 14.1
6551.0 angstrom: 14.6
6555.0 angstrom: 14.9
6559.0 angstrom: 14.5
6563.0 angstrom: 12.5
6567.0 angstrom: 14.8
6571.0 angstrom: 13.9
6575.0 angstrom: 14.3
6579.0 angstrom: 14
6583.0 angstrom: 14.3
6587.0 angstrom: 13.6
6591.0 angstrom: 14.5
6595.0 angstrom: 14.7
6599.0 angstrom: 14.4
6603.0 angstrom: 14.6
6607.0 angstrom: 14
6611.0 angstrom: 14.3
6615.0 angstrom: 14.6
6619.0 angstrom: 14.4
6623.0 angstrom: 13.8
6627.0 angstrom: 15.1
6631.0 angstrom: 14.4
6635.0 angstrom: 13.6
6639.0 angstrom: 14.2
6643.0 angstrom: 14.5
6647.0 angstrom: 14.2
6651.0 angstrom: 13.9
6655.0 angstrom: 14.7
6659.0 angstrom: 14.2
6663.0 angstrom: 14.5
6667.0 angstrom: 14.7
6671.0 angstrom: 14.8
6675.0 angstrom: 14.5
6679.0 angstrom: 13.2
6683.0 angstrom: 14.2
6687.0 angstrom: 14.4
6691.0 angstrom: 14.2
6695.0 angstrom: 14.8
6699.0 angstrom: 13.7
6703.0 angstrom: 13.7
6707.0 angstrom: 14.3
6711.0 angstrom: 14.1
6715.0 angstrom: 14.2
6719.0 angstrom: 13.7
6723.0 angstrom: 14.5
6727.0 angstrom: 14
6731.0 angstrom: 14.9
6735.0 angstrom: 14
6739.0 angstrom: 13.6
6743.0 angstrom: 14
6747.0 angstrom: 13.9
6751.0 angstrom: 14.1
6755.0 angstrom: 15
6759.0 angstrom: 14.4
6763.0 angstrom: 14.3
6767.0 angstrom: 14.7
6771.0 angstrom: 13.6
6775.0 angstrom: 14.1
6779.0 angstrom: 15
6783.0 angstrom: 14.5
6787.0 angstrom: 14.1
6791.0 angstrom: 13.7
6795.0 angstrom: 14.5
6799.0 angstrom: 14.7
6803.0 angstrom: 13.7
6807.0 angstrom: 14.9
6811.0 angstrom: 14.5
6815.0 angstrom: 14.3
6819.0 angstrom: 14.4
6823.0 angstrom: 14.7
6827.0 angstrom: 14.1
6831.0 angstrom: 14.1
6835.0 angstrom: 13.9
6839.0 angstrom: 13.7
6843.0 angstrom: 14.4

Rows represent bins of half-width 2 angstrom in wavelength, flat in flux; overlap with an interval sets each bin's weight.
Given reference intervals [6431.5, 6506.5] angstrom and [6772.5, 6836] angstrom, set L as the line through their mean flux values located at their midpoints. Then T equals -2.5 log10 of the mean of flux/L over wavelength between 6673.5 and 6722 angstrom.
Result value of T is 0.02 mag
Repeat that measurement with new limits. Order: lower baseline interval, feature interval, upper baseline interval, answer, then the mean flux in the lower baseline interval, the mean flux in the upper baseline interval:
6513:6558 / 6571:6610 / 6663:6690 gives 0.02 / 14.5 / 14.3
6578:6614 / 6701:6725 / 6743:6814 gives 0.02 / 14.3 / 14.3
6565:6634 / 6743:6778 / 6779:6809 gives 0.01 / 14.3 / 14.3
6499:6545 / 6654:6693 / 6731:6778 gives 0.00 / 14.7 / 14.2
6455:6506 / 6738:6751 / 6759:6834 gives 0.03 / 14.4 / 14.3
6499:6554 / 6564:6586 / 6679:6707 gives 0.02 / 14.6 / 14.1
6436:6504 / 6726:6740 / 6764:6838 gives 0.01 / 14.3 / 14.3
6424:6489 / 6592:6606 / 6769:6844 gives -0.02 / 14.3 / 14.3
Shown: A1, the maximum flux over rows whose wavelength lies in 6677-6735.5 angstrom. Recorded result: 14.9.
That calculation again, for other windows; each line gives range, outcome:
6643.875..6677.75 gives 14.8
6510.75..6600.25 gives 15.3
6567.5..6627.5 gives 15.1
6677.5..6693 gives 14.4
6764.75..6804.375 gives 15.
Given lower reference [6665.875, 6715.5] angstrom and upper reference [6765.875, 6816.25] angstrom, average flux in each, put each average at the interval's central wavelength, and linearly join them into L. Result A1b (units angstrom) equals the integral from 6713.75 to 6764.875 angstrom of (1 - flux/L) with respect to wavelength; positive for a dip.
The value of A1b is 0.2 angstrom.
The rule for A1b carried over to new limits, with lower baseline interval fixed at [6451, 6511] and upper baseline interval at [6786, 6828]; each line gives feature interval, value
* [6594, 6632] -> -0.1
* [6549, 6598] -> 0.6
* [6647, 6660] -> 0.1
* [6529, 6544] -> 0.0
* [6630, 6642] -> 0.3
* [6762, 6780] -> 0.1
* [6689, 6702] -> 0.2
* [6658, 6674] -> -0.2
